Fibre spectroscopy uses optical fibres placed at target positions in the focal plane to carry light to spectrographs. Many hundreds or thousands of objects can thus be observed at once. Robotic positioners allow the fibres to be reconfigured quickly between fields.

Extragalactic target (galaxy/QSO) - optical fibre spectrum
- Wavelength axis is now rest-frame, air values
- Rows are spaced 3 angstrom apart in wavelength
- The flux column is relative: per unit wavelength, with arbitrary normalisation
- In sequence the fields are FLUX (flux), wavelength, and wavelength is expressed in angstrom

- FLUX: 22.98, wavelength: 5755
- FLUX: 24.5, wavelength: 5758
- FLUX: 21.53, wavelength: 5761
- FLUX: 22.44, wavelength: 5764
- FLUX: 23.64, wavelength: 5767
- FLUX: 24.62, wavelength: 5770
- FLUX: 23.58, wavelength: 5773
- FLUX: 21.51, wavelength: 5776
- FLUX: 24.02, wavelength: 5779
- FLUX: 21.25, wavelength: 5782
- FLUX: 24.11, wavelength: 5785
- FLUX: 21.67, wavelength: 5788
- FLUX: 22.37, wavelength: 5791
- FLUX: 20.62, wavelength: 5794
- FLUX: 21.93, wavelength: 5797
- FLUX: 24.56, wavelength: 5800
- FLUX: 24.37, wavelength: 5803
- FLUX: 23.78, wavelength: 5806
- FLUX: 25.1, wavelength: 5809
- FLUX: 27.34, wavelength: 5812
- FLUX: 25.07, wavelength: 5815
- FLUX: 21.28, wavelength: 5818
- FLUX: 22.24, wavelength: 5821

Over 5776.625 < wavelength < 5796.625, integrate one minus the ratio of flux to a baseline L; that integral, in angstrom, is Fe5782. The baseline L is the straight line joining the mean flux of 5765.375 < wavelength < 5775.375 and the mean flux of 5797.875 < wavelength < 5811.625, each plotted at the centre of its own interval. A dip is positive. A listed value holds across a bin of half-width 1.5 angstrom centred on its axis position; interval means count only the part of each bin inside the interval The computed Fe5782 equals 1.5 angstrom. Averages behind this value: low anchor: 23.7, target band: 22.3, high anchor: 24.6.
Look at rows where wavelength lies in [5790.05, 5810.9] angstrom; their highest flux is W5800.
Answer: 25.1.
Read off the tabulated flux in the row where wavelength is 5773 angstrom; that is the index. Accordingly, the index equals 23.58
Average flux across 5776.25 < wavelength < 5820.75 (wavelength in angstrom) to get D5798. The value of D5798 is 23.3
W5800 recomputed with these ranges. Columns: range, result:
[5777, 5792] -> 24.11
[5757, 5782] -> 24.62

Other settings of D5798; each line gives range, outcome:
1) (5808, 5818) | 25.2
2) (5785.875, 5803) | 22.5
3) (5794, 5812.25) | 24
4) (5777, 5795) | 22.4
